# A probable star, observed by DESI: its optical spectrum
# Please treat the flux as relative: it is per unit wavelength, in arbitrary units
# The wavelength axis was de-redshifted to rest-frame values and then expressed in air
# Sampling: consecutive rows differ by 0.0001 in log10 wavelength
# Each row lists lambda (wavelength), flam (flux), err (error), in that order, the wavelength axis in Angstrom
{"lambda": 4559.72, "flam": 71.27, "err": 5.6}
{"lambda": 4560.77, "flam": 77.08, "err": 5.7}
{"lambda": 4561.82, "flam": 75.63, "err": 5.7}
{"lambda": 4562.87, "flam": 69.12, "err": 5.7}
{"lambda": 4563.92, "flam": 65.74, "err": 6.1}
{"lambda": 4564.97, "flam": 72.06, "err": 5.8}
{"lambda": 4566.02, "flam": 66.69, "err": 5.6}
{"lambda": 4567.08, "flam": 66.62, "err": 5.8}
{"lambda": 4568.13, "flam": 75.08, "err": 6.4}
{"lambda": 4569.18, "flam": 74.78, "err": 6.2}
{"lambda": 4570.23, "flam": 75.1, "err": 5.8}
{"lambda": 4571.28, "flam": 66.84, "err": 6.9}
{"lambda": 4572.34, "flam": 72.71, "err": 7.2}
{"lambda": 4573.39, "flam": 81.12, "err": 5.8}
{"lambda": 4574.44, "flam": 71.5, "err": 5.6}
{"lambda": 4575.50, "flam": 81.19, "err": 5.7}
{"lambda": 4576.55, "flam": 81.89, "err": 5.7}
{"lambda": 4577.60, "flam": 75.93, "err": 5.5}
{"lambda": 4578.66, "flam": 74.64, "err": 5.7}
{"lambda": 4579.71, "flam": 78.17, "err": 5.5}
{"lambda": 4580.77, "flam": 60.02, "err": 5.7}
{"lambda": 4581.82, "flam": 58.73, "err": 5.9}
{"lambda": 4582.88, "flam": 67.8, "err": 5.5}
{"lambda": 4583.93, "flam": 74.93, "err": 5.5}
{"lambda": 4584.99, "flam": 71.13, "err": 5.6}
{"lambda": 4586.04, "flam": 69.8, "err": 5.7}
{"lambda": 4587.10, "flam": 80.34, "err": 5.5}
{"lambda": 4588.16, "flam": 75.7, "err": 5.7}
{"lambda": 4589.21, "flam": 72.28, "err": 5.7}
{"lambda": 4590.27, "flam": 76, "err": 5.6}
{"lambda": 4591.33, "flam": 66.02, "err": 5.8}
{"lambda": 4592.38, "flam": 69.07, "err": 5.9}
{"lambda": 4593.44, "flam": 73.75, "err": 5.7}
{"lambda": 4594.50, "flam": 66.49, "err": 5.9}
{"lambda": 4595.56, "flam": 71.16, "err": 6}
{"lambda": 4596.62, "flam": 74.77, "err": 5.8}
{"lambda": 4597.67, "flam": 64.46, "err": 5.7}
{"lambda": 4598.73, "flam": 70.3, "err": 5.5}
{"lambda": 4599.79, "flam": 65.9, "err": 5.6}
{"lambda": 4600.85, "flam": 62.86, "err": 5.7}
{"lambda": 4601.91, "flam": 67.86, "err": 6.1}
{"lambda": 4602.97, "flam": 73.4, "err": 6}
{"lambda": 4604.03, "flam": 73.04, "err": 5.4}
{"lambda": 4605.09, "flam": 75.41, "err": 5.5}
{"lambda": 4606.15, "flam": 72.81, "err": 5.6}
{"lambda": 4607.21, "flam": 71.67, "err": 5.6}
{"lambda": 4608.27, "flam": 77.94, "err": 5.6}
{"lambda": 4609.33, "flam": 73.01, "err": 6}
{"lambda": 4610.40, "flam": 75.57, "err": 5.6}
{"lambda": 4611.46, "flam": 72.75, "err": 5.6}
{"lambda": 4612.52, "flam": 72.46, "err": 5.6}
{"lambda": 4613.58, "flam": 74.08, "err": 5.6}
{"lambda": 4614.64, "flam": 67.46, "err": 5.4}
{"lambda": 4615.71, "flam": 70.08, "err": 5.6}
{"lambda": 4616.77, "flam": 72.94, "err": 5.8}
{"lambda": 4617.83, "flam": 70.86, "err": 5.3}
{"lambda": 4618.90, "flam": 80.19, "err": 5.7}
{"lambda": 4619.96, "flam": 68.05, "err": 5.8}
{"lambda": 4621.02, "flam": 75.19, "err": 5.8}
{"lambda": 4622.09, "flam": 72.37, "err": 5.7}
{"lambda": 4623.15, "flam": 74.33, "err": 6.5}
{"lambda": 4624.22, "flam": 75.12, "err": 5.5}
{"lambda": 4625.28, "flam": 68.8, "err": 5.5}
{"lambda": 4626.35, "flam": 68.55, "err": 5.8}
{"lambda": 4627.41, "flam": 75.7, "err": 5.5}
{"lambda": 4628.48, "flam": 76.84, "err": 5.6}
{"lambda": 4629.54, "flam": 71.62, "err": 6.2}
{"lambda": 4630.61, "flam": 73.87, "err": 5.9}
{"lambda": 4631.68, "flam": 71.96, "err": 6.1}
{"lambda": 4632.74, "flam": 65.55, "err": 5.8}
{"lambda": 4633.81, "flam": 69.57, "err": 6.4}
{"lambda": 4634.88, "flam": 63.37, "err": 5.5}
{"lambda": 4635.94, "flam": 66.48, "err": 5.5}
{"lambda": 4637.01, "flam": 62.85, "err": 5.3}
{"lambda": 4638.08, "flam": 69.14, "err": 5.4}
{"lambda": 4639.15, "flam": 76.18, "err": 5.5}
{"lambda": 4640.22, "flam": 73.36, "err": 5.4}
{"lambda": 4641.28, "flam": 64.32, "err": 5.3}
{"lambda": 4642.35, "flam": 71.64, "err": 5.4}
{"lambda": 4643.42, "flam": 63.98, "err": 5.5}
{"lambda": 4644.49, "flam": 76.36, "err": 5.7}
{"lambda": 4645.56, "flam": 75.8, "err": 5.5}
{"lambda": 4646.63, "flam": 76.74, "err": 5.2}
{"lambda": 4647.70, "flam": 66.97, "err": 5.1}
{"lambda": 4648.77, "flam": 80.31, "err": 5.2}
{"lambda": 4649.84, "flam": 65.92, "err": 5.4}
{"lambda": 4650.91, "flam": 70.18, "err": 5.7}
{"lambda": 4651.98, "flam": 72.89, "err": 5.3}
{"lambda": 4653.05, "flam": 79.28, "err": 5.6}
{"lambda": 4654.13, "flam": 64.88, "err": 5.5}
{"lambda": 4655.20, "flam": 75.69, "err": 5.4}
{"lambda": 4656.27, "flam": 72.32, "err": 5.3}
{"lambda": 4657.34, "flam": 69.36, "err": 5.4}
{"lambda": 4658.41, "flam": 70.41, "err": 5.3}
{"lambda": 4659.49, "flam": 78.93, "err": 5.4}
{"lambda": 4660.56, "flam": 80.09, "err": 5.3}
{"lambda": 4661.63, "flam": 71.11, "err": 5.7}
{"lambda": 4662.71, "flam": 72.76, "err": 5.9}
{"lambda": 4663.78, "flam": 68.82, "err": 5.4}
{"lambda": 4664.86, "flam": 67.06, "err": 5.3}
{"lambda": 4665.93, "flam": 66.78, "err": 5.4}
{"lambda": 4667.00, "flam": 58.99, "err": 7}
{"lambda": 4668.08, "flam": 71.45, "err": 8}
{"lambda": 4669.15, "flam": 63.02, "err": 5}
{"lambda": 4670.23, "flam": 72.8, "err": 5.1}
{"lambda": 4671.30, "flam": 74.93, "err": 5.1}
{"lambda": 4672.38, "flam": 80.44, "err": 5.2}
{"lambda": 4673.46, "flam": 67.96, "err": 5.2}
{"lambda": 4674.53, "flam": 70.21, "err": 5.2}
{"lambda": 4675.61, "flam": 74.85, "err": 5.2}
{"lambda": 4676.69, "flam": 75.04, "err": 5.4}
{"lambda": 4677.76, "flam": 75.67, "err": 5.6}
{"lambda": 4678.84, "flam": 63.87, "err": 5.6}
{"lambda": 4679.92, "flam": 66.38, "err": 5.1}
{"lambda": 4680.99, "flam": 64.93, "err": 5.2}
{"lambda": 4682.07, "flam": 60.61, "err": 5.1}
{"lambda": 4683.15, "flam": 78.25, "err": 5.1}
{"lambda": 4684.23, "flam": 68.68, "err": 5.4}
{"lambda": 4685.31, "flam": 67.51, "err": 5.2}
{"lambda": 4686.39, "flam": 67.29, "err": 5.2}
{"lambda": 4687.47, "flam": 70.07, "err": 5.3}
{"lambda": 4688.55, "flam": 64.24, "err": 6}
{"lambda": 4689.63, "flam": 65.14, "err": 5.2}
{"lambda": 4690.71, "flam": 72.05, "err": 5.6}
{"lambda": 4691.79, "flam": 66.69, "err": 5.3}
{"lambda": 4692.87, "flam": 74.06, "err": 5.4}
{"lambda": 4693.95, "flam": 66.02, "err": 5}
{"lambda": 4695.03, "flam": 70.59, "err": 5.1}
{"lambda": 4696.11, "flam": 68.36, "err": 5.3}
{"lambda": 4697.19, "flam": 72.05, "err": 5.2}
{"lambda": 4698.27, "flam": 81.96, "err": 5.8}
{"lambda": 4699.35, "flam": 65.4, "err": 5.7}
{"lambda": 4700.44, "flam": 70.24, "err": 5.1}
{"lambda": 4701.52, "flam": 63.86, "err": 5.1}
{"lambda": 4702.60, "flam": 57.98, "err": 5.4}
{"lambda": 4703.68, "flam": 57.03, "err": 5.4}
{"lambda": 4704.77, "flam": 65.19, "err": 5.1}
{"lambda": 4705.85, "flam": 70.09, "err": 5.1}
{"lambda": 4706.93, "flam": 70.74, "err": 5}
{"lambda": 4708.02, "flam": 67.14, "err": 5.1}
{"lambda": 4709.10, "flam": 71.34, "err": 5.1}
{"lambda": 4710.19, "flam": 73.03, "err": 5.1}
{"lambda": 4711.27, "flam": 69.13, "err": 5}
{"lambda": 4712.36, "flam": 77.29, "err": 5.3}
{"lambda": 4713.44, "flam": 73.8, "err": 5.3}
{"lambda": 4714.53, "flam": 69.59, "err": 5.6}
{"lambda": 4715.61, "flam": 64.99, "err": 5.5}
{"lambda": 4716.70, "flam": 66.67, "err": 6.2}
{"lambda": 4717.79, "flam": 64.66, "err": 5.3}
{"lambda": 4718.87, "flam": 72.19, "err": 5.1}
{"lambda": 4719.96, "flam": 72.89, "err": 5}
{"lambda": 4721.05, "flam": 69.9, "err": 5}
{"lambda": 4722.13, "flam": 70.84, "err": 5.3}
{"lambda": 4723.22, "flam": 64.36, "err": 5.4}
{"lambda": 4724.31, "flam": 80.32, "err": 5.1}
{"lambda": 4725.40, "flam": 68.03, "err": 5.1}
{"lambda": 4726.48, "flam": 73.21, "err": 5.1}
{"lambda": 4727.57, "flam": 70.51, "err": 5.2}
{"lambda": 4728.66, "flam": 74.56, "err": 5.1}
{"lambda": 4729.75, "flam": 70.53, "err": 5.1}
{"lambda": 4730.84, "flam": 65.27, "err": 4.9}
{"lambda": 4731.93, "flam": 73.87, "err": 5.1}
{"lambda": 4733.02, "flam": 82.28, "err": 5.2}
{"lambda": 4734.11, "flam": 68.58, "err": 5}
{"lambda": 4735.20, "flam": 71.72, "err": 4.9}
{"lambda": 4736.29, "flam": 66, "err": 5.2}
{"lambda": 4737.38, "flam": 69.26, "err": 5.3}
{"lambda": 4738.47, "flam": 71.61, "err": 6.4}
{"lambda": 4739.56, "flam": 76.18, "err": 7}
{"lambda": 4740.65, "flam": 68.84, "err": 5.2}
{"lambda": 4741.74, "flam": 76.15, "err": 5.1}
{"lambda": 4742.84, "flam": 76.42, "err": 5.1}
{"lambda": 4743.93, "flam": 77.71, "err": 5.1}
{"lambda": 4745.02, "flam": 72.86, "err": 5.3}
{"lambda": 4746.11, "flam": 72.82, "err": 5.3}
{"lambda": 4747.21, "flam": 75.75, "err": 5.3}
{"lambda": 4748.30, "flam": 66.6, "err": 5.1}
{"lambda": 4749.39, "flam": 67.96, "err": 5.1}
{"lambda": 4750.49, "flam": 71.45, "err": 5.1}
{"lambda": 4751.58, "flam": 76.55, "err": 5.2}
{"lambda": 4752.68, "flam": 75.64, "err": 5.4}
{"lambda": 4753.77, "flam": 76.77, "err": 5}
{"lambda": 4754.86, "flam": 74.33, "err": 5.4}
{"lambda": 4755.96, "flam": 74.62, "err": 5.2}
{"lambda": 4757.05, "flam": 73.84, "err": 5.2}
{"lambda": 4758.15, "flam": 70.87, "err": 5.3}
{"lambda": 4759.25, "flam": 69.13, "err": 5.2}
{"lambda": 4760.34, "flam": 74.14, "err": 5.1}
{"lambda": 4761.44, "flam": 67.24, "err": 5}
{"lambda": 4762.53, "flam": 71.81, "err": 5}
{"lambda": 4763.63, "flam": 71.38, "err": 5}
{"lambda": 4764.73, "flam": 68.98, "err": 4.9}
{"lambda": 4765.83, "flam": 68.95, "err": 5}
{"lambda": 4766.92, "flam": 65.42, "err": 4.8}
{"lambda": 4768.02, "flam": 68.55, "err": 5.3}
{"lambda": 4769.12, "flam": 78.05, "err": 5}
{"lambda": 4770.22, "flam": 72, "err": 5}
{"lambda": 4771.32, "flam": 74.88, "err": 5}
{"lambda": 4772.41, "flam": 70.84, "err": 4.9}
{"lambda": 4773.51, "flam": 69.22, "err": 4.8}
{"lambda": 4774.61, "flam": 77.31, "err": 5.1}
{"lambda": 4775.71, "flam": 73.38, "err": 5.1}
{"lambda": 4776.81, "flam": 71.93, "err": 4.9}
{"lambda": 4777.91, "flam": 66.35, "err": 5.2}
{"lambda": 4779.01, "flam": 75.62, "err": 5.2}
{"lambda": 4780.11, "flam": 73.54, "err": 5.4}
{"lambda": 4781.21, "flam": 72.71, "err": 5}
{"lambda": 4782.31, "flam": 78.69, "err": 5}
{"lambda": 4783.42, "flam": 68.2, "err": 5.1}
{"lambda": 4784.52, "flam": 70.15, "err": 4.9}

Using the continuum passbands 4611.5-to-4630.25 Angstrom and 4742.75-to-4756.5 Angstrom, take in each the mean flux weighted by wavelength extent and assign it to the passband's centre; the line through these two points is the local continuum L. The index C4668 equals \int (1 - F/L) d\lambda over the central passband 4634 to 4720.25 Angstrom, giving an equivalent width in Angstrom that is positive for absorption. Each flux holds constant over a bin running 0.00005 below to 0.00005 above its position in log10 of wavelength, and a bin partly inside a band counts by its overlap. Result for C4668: 3.8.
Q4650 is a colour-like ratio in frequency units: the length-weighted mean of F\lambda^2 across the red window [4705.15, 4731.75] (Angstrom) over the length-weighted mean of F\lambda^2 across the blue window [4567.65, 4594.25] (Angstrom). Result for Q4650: 1.03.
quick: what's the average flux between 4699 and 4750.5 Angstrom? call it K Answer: 70.4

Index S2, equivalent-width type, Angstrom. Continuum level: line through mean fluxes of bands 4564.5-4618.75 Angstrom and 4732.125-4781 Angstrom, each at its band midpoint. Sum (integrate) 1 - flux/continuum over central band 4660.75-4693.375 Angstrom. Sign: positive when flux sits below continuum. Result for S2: 1.2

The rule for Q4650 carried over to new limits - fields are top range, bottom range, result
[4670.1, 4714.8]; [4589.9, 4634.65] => 1.01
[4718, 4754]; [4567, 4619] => 1.06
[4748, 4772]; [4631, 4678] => 1.06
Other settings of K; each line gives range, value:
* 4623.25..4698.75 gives 70.7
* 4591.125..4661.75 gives 71.6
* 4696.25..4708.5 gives 67.5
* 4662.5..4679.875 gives 70.1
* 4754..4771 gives 71.4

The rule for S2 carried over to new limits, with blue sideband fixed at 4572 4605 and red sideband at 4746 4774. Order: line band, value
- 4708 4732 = 0.40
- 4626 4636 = 0.17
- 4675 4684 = 0.24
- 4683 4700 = 0.49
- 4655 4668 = 0.16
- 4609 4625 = -0.25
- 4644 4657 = -0.23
